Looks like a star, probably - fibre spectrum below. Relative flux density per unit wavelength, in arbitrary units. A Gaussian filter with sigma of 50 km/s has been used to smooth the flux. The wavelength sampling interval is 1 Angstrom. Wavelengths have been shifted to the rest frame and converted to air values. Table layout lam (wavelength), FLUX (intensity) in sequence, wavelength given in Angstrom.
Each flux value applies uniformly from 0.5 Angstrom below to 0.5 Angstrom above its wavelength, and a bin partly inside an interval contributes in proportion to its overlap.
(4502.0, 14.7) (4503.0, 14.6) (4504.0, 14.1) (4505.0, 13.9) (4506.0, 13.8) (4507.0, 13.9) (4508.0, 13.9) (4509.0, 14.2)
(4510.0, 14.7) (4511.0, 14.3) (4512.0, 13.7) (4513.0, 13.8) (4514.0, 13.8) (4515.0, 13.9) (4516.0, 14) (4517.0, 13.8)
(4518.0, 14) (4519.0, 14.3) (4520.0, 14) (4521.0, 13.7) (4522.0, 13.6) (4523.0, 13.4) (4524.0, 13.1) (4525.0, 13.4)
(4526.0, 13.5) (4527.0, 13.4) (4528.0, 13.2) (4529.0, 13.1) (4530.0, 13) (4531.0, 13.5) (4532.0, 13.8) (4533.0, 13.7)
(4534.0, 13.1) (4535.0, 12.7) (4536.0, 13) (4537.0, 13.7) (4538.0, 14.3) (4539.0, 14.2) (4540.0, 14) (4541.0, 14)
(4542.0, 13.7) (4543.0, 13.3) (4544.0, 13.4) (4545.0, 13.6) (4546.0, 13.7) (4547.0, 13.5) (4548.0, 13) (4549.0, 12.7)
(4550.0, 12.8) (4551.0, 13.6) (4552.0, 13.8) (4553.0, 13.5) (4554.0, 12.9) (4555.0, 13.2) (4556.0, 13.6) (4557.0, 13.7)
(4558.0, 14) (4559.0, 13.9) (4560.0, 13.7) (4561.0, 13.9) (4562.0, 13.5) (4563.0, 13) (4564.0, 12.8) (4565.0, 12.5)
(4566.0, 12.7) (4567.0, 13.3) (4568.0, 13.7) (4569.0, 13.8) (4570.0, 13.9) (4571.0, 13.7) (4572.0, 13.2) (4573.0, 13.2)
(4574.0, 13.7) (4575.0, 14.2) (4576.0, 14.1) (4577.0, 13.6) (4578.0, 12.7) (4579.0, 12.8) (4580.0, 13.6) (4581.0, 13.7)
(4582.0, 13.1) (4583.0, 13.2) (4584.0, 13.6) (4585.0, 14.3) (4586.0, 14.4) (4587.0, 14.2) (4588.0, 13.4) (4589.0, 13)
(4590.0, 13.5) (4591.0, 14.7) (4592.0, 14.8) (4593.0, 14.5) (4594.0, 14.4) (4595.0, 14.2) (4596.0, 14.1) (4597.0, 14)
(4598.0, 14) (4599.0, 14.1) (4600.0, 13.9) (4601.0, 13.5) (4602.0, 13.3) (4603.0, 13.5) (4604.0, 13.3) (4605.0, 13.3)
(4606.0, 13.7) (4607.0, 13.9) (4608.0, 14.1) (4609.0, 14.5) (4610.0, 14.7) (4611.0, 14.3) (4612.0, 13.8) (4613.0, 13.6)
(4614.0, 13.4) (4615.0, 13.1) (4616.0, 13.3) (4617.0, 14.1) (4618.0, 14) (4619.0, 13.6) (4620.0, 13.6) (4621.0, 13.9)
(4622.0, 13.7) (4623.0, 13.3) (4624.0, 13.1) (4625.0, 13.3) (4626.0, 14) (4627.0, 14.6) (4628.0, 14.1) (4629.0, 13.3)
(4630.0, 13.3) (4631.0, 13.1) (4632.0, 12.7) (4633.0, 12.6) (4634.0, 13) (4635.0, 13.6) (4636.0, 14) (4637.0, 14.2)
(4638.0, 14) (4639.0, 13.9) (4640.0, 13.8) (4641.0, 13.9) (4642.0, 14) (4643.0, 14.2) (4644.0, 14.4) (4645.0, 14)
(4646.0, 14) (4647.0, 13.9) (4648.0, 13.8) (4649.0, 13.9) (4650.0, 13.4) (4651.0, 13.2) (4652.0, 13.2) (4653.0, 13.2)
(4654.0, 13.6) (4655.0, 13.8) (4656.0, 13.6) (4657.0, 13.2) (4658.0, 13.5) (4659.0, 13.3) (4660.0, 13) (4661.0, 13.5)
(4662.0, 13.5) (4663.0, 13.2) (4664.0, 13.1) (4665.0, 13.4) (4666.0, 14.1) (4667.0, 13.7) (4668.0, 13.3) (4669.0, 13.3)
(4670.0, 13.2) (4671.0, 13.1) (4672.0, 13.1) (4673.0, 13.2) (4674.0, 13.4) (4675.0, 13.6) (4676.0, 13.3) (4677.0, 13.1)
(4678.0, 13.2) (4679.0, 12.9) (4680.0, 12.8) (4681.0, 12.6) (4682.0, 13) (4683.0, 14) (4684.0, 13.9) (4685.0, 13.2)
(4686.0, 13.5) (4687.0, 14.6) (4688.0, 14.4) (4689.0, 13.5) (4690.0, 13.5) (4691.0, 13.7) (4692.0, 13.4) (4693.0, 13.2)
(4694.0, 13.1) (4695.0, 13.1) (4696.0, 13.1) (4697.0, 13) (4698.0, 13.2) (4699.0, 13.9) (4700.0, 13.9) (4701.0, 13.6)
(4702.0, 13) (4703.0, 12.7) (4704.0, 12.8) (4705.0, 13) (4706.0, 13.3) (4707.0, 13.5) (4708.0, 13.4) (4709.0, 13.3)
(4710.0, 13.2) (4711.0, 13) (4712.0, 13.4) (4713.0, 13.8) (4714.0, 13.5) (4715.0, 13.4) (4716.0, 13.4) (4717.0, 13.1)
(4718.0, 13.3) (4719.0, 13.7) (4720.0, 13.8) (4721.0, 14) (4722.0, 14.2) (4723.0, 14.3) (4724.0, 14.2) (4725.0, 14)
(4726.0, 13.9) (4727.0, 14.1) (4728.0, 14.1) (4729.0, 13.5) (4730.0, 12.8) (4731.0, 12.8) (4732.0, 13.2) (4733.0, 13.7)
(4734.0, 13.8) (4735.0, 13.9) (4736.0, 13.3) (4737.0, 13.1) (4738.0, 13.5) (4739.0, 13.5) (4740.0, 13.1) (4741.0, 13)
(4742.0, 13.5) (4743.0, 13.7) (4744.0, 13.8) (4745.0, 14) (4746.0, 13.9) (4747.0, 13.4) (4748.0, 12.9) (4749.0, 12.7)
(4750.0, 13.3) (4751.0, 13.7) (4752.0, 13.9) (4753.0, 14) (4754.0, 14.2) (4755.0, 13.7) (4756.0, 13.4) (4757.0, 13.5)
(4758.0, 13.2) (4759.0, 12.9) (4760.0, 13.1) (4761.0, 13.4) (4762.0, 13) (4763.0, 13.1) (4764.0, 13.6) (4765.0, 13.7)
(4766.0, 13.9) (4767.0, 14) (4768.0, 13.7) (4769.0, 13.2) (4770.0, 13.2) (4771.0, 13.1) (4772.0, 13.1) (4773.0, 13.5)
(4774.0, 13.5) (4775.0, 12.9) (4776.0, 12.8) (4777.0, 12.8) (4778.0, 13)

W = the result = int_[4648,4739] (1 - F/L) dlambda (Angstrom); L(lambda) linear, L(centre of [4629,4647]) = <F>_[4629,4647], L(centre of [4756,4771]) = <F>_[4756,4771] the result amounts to 0.7 Angstrom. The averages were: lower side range 13.7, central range 13.4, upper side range 13.4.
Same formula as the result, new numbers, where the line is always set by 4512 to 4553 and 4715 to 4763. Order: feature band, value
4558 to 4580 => 0.2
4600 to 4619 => -0.3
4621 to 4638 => 0.0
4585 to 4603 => -0.6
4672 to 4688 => 0.2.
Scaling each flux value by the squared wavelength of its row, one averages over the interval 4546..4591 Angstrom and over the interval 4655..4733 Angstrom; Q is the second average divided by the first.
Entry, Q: 1.05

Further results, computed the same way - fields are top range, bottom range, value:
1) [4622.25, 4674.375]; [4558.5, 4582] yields 1.04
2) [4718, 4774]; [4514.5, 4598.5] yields 1.08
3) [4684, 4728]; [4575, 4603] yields 1.03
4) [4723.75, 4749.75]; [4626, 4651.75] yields 1.03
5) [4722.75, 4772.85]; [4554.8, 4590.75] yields 1.08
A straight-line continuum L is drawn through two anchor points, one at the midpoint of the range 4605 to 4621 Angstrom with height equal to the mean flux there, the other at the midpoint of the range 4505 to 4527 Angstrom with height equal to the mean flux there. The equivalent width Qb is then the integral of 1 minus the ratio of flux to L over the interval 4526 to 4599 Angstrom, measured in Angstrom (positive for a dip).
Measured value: 1.4 Angstrom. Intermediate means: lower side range 13.8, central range 13.6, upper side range 13.8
